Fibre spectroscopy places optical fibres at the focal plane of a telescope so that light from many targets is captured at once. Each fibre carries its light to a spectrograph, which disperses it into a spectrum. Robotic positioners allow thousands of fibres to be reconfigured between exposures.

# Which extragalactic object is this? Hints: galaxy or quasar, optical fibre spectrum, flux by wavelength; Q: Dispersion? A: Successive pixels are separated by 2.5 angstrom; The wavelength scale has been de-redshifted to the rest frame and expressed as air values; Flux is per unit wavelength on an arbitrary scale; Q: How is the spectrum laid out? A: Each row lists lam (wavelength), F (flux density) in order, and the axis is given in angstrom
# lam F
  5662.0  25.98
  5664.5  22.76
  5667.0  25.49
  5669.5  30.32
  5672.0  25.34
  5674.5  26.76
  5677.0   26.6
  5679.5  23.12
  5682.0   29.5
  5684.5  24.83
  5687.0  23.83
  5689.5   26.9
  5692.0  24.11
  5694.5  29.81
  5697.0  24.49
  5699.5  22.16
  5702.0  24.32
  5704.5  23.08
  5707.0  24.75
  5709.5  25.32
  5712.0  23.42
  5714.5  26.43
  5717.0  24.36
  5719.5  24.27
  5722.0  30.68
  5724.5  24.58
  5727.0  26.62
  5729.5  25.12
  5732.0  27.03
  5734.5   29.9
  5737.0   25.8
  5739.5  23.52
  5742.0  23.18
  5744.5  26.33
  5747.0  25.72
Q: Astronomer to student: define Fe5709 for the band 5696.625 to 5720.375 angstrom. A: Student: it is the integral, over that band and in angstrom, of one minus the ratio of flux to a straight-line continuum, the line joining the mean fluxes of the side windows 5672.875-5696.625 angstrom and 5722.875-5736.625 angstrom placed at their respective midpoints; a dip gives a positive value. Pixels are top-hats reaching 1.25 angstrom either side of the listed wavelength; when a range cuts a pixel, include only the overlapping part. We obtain 1.9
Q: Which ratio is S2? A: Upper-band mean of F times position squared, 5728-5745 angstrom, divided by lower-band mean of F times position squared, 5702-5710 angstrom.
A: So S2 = 1.07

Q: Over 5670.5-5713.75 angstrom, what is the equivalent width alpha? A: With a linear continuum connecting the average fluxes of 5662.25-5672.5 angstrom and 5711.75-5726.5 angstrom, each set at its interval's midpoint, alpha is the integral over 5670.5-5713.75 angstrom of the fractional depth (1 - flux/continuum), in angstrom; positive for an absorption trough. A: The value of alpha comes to 1.15 angstrom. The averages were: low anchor 26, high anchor 25.8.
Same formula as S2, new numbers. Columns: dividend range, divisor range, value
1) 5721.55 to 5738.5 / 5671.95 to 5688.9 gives 1.06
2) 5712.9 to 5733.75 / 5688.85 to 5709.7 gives 1.06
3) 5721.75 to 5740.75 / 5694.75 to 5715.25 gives 1.09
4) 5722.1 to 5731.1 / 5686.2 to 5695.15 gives 1.02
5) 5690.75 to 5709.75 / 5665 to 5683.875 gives 0.94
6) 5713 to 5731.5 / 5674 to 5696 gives 1.01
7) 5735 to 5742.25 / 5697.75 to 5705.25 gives 1.08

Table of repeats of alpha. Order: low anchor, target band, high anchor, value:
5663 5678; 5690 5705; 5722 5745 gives 0.7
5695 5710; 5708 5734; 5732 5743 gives -0.8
